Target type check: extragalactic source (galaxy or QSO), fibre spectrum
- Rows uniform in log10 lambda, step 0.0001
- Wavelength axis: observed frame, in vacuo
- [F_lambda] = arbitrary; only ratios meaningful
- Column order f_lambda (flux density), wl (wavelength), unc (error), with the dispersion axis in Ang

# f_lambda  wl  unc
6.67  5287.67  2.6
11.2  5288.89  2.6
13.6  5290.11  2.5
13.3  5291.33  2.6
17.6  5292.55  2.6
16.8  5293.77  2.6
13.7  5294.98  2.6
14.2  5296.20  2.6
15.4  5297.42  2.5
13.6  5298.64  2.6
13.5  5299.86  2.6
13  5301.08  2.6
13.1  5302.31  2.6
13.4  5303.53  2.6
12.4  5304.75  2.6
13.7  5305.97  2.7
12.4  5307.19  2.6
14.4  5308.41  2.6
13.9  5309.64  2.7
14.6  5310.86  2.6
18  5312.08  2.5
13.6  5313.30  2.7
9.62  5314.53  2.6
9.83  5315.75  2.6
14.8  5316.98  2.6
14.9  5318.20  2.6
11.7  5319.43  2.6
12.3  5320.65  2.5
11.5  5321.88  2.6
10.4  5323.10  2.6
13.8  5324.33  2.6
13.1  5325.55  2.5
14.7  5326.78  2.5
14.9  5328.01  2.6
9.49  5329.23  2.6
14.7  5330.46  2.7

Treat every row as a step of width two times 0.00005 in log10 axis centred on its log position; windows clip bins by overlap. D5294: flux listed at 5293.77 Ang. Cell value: 16.8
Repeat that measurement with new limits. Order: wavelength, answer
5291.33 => 13.3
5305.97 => 13.7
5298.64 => 13.6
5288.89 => 11.2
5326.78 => 14.7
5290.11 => 13.6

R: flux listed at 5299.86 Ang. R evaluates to 13.5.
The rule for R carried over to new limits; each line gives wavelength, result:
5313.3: 13.6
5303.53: 13.4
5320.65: 12.3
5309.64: 13.9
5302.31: 13.1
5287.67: 6.67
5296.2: 14.2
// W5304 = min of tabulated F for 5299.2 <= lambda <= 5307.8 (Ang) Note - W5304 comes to 12.4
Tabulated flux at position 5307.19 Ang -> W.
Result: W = 12.4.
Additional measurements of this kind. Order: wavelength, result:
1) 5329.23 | 9.49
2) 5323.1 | 10.4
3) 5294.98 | 13.7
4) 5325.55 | 13.1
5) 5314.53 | 9.62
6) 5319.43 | 11.7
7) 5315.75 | 9.83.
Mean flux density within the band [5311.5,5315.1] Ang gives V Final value 13.7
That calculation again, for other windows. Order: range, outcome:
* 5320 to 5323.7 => 11.4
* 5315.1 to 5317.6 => 12.3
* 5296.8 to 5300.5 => 14.2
